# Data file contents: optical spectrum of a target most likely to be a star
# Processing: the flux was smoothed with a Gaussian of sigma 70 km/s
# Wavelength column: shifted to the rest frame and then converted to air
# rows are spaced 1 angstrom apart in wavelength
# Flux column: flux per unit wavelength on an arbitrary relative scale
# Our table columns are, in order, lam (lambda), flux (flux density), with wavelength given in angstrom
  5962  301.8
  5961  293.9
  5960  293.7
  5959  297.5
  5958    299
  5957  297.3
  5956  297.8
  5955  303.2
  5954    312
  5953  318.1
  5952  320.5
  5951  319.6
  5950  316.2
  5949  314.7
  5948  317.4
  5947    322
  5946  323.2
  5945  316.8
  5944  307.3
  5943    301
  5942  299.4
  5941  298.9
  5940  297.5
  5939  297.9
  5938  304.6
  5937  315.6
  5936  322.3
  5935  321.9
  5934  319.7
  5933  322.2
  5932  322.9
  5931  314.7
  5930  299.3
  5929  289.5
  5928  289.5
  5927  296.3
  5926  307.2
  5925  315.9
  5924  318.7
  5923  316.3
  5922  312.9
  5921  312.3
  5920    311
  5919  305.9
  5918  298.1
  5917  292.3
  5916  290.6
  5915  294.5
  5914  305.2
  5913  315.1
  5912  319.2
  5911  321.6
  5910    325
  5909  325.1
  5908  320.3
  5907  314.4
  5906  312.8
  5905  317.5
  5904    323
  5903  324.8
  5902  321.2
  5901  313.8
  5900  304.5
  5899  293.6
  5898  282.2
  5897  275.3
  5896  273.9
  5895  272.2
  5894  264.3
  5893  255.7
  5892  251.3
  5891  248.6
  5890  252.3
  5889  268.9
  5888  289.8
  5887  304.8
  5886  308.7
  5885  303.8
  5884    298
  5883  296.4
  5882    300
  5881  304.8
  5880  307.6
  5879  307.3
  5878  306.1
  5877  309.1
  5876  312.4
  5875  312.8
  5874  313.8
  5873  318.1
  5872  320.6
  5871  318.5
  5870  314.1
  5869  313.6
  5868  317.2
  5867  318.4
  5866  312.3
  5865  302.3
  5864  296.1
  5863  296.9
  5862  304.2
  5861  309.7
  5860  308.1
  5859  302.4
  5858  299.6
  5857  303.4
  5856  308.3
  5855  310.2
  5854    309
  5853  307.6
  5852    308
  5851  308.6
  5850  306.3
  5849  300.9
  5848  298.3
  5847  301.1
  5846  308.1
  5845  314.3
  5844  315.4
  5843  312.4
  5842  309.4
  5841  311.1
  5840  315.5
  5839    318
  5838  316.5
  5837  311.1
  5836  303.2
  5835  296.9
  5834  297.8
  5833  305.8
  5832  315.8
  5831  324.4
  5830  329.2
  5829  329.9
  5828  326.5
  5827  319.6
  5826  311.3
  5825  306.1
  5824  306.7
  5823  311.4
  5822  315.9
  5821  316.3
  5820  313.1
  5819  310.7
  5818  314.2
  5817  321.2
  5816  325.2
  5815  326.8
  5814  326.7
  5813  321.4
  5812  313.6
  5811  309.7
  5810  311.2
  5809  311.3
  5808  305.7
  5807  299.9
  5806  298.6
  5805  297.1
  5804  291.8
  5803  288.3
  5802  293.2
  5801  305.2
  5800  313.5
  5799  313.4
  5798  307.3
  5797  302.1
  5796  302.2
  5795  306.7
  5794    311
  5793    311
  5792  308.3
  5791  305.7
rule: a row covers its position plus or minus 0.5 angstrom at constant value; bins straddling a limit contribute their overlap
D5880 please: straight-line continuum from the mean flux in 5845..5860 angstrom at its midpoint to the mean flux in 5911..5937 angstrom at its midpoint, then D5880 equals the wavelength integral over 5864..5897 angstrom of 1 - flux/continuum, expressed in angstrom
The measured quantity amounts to 1.1 angstrom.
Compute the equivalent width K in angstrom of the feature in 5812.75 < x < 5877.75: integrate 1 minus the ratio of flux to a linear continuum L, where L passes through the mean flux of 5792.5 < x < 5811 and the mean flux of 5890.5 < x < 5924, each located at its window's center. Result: -2.0 angstrom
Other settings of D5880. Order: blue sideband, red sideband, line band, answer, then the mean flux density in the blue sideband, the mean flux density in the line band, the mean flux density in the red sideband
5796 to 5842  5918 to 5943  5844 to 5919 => 1.7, 311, 303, 308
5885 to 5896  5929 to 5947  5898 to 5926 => -2.1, 273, 311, 311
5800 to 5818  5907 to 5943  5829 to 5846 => -0.2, 309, 313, 309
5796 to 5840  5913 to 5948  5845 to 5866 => 0.4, 311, 305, 308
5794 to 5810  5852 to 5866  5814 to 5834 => -0.9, 303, 317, 305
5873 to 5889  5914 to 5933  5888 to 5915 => 0.8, 304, 296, 305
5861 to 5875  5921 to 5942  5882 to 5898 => 1.7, 311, 278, 309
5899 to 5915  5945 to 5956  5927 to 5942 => 0.4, 316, 308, 316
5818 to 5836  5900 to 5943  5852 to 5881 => 0.3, 314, 309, 310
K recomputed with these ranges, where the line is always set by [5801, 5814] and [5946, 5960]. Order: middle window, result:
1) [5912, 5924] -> 0.11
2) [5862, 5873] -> -0.15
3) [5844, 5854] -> -0.01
